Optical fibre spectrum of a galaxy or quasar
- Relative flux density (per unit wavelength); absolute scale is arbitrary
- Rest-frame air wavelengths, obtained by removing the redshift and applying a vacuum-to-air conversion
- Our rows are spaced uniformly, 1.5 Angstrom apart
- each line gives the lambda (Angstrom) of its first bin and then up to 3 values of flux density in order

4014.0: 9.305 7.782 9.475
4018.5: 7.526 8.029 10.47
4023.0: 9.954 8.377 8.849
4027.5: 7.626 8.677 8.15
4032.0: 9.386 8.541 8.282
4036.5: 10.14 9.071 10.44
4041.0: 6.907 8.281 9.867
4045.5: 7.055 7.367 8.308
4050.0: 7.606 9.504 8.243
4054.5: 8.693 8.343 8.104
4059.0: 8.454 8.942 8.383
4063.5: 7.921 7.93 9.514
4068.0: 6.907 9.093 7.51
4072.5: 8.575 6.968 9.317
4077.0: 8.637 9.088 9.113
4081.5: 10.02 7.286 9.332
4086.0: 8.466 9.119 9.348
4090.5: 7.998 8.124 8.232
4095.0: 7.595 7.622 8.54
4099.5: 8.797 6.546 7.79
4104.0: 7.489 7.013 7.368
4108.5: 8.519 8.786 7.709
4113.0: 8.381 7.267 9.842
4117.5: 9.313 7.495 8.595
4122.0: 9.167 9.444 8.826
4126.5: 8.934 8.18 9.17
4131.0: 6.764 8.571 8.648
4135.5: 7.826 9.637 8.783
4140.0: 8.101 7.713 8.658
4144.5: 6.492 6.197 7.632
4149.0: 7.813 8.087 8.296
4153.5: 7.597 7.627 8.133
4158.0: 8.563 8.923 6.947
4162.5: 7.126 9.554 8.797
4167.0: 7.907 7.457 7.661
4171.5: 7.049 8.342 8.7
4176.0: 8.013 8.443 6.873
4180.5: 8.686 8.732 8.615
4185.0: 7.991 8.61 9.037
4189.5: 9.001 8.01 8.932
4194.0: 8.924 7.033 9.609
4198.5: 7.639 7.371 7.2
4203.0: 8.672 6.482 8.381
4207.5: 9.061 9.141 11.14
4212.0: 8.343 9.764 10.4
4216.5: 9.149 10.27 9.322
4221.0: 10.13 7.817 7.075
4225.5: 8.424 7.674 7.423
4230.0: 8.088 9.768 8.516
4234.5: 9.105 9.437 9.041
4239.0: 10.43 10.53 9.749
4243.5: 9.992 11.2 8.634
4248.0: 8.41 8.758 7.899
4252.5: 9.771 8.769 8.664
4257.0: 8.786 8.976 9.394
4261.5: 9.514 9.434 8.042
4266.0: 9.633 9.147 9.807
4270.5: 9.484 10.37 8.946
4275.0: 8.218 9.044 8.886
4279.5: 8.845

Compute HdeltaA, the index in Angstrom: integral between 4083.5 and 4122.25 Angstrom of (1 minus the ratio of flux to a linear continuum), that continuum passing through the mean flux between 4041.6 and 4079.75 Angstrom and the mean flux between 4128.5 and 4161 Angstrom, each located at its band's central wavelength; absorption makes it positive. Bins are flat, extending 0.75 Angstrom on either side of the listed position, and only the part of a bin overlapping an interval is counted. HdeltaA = -0.2 Angstrom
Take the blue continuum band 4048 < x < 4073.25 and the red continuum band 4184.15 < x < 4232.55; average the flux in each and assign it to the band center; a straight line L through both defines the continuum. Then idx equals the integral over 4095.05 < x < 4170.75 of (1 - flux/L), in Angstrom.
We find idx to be 3.2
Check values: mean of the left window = 8.36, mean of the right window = 8.62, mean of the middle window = 8.12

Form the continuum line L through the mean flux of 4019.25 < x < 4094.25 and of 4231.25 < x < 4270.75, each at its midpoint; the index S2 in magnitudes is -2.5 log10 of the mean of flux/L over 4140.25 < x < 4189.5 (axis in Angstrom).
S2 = 0.12 mag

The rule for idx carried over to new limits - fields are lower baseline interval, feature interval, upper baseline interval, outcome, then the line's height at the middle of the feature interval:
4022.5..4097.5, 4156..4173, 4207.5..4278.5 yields 1.6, 8.88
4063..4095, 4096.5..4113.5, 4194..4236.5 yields 1.3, 8.52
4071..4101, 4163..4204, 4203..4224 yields 3.2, 8.94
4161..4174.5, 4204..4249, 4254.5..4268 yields -2.4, 8.65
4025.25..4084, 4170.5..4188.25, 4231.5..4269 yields 1.5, 8.99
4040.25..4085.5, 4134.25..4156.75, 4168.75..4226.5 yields 1.4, 8.46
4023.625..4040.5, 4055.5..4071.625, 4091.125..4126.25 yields 0.6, 8.58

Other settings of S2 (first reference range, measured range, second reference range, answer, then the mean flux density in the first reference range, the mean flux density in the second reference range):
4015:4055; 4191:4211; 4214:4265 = 0.08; 8.62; 9.08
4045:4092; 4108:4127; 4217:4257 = 0.00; 8.43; 9.03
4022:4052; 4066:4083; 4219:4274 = 0.02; 8.63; 9.08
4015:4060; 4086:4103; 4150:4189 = 0.03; 8.59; 8.15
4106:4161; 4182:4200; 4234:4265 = 0.04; 8.23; 9.27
